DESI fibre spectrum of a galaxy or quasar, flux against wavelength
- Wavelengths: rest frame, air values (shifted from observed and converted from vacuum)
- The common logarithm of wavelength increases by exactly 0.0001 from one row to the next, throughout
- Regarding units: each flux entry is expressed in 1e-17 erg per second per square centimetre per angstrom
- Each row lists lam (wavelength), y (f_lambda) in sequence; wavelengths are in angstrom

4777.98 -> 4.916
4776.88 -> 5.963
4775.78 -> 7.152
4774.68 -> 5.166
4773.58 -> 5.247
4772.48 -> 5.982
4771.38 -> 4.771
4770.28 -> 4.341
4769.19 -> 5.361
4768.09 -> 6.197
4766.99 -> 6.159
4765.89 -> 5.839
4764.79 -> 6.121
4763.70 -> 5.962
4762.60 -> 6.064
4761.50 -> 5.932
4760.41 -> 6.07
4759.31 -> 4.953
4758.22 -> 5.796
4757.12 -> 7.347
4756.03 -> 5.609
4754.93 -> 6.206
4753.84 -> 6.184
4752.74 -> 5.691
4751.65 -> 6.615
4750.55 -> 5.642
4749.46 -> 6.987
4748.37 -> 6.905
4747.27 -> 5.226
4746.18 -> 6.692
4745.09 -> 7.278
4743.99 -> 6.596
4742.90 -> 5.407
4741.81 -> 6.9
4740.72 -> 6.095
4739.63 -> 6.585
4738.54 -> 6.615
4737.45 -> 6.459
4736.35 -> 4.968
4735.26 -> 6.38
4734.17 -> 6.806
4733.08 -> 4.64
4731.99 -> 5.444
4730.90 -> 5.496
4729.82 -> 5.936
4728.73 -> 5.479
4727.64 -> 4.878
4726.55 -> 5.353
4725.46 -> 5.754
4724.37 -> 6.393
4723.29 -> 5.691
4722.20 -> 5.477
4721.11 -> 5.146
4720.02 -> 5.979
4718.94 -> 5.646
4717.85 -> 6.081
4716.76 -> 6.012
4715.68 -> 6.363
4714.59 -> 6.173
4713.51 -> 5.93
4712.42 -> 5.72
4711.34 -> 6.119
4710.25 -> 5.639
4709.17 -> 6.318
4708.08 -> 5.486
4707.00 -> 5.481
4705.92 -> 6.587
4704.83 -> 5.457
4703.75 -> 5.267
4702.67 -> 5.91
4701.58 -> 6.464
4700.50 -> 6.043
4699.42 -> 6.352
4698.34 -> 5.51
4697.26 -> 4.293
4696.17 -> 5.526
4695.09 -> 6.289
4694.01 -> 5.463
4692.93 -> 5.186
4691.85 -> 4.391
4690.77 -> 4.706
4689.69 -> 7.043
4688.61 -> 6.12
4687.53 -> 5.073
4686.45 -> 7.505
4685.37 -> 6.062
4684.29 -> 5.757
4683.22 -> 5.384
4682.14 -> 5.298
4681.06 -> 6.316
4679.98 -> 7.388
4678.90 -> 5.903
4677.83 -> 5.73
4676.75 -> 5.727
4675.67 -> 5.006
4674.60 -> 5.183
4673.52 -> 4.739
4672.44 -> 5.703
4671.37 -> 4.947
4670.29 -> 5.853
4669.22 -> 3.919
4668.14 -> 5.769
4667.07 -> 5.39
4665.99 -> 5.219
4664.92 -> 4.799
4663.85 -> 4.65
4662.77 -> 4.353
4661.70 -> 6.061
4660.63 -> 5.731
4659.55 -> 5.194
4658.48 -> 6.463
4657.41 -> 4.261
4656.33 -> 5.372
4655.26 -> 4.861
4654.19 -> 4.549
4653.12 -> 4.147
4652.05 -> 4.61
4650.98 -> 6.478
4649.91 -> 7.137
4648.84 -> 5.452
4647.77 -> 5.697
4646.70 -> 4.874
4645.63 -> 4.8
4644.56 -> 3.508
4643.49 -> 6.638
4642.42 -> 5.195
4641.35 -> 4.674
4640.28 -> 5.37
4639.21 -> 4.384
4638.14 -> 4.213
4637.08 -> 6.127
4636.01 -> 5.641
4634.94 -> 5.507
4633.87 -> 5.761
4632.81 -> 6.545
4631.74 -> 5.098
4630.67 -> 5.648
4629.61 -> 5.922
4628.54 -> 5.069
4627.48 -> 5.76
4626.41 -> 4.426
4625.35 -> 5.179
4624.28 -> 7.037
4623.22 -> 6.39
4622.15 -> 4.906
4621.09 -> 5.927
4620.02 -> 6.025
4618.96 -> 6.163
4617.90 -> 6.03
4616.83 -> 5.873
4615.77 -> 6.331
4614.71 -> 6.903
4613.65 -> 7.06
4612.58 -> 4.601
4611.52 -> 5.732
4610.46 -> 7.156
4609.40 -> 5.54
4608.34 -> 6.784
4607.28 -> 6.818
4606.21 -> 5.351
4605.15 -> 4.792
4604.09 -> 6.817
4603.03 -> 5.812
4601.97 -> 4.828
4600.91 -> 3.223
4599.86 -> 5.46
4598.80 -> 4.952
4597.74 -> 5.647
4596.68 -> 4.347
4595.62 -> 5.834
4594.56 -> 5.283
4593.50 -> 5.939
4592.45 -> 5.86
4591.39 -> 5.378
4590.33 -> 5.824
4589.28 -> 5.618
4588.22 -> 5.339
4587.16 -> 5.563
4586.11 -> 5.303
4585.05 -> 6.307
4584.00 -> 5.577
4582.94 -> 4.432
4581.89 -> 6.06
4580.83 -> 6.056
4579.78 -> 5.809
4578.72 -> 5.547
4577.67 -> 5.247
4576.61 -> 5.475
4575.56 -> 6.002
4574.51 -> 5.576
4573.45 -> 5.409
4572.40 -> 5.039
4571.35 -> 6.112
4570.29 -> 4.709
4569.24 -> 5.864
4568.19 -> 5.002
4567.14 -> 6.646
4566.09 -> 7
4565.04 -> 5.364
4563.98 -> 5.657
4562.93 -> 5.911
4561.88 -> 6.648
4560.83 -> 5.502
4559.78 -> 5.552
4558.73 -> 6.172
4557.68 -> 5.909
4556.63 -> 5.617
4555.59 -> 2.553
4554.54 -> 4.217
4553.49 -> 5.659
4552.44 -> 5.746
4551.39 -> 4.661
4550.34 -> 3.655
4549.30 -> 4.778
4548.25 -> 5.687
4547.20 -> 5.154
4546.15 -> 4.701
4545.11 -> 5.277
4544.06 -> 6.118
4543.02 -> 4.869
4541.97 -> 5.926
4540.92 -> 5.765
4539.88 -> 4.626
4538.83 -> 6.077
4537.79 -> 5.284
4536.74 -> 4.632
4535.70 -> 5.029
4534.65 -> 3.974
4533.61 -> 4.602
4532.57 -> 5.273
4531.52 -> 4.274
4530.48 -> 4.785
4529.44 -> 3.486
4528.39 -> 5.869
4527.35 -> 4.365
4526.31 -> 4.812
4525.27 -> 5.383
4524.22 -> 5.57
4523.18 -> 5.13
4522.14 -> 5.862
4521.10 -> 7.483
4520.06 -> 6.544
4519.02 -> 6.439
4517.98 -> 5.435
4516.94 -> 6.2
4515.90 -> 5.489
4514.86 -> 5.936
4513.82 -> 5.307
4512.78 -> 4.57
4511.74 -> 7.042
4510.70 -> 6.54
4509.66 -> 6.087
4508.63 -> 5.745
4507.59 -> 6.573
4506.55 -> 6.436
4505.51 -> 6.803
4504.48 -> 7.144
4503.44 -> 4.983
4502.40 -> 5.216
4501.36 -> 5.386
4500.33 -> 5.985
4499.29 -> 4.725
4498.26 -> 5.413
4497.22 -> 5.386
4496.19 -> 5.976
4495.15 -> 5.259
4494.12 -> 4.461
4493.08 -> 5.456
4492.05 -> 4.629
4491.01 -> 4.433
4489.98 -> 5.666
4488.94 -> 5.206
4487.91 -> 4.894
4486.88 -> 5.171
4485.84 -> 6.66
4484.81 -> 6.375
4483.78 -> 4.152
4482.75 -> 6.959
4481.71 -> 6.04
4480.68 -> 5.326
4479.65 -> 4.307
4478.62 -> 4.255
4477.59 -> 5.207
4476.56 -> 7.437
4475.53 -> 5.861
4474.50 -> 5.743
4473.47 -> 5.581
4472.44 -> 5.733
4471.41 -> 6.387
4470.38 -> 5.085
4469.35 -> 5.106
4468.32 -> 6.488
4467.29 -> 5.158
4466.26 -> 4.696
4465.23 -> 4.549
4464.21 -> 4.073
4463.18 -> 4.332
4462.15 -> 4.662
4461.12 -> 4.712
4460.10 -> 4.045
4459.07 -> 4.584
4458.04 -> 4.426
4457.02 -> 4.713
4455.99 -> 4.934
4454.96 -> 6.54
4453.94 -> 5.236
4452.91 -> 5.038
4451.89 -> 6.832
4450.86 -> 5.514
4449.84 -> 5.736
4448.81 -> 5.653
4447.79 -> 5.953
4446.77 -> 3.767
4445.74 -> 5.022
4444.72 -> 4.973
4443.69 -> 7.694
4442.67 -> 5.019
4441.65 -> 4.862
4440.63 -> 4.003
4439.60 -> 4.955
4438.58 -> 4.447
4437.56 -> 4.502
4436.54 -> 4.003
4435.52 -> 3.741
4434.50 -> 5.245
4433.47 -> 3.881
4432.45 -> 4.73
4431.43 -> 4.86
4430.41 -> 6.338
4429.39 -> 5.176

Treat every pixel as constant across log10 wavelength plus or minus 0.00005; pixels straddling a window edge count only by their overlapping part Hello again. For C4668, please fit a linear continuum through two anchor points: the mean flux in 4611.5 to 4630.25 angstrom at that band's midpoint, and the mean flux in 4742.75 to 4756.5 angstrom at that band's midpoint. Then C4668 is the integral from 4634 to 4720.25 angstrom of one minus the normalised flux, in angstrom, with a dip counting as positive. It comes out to 7.2 angstrom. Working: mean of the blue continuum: 5.85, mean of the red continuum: 6.26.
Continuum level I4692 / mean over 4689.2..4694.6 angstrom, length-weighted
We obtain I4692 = 5.35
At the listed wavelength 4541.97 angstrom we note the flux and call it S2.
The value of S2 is 5.926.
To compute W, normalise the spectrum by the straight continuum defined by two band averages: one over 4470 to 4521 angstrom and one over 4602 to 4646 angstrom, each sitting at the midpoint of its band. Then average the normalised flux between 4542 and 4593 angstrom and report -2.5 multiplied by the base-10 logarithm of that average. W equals 0.04 mag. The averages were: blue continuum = 5.68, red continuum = 5.69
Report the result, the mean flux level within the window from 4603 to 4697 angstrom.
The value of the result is 5.57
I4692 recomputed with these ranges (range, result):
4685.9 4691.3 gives 6.09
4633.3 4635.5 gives 5.66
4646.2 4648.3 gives 5.29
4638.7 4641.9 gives 4.81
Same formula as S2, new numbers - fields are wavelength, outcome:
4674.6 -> 5.183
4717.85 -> 6.081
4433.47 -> 3.881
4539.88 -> 4.626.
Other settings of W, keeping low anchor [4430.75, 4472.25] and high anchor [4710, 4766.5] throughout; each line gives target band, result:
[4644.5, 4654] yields 0.086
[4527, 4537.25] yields 0.143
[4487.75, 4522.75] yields -0.106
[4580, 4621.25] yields -0.036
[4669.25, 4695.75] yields 0.025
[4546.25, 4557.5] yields 0.118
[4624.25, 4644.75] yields 0.051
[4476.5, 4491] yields -0.067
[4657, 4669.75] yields 0.114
